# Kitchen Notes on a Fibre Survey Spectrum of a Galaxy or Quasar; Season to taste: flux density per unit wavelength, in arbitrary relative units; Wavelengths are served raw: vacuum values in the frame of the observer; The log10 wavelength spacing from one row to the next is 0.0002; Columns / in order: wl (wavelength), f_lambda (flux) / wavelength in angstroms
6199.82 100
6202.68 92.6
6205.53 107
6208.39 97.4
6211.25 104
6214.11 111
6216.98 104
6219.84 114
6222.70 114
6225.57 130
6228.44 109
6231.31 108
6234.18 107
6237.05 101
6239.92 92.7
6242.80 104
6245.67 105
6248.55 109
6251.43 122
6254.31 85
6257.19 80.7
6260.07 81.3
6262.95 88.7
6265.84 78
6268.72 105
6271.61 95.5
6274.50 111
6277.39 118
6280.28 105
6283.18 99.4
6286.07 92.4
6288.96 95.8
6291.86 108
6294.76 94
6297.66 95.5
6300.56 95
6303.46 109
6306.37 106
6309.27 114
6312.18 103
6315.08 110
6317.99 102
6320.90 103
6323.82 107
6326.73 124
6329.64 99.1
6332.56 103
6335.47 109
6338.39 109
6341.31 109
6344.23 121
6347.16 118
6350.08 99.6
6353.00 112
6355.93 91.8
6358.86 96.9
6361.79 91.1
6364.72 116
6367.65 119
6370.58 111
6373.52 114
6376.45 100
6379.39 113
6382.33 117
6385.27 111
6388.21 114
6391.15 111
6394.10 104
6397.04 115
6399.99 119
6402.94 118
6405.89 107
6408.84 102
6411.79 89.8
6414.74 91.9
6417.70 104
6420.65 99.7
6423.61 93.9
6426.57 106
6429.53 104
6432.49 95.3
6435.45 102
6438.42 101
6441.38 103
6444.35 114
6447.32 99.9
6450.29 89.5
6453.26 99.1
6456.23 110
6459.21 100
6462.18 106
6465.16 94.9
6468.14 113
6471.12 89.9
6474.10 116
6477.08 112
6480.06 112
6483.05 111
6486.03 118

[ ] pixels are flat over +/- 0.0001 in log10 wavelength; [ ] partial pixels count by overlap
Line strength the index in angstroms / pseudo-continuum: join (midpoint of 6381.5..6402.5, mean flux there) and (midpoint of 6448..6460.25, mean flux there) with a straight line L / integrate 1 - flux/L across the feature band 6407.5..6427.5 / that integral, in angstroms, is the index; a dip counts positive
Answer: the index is 1.8 angstroms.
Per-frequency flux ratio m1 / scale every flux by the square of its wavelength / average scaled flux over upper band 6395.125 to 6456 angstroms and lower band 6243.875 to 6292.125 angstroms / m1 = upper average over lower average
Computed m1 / 1.10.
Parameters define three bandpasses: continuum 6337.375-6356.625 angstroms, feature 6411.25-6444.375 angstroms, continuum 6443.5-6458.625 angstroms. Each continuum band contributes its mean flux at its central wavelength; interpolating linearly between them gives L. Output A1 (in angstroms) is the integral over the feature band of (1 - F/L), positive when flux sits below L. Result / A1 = 1.1 angstroms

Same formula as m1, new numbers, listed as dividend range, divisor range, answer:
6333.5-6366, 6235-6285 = 1.11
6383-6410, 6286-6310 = 1.14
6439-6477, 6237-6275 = 1.14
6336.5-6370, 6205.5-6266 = 1.09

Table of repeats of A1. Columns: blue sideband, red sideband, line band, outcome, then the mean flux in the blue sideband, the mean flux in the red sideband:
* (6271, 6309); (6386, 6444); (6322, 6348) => -1.9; 102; 105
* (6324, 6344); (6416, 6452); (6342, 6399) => -1.6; 110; 101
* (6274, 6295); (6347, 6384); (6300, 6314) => -0.3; 103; 107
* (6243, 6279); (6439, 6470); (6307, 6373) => -4.9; 98.5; 103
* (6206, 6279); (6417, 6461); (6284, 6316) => 0.2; 103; 101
